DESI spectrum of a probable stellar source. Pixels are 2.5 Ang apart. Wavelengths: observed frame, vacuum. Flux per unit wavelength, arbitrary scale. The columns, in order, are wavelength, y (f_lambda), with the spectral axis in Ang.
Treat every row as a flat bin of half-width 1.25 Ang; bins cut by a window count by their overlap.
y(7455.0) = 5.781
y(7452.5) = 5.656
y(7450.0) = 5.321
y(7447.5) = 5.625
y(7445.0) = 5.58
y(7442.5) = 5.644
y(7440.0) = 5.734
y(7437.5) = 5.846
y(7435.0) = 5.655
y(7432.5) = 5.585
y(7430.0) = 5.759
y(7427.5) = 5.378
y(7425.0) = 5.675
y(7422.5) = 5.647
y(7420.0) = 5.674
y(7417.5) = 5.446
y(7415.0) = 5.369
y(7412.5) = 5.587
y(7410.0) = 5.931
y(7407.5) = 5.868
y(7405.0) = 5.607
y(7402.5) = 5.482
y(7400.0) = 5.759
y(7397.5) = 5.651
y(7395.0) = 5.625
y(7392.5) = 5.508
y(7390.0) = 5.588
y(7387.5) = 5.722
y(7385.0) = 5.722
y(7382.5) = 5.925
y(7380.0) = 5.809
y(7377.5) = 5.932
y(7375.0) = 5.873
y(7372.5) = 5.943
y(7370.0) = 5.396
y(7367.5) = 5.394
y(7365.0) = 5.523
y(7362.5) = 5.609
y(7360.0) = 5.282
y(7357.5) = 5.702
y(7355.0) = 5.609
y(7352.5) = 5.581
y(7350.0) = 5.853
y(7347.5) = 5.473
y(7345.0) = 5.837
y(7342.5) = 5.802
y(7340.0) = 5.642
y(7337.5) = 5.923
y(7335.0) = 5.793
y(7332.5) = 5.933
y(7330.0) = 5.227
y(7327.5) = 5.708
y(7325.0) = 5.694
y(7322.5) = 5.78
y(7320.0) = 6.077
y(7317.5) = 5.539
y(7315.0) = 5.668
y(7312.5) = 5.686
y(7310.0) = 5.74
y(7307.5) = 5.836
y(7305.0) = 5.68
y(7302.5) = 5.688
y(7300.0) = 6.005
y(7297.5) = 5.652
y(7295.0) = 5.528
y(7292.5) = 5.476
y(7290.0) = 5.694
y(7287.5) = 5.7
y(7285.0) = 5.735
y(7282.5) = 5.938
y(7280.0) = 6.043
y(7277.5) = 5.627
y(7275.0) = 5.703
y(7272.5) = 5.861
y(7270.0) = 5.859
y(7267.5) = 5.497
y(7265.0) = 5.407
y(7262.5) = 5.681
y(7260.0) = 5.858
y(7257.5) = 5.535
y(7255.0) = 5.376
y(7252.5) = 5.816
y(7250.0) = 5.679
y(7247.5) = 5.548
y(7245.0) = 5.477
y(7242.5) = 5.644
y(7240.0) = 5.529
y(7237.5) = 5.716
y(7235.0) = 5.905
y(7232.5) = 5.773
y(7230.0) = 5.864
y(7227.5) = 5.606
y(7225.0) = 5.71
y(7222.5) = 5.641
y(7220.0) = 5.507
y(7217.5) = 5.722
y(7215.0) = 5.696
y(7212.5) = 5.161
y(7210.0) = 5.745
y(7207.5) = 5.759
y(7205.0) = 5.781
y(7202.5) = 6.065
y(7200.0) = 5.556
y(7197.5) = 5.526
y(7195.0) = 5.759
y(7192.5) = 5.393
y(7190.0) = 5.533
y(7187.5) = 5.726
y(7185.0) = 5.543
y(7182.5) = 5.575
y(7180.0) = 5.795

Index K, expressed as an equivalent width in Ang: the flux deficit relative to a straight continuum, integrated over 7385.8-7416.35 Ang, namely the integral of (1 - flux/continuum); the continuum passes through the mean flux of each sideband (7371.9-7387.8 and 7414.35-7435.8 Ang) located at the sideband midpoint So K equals 0.4 Ang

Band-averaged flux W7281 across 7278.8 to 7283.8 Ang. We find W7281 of 5.99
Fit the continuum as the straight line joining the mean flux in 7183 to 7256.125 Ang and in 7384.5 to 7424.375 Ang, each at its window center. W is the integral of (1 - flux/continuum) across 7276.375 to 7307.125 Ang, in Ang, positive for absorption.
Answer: -0.5 Ang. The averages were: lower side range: 5.65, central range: 5.73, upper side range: 5.64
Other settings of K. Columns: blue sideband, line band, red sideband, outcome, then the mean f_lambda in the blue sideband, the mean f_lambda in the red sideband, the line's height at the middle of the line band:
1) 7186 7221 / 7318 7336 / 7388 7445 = -0.3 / 5.64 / 5.64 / 5.64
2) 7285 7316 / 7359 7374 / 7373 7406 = 0.5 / 5.7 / 5.71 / 5.71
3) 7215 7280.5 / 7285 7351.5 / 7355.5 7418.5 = -0.6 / 5.67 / 5.65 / 5.66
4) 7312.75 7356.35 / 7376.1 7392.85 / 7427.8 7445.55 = -0.2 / 5.71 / 5.67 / 5.69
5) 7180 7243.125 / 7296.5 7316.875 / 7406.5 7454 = -0.3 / 5.66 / 5.63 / 5.65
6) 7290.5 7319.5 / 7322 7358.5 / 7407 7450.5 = -0.2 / 5.69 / 5.63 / 5.67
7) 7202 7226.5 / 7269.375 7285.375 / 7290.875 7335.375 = -0.4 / 5.67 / 5.7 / 5.69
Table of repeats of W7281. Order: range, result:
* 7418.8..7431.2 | 5.63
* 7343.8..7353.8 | 5.68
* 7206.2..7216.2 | 5.59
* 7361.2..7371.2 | 5.48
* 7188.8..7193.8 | 5.47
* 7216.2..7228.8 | 5.64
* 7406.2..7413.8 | 5.79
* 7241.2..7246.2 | 5.56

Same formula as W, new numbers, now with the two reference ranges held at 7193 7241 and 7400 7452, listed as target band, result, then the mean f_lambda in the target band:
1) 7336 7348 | -0.2 Ang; 5.75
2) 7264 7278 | 0.0 Ang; 5.67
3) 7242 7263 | 0.2 Ang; 5.62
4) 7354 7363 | 0.2 Ang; 5.54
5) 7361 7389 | -0.3 Ang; 5.71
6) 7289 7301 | 0.0 Ang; 5.66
